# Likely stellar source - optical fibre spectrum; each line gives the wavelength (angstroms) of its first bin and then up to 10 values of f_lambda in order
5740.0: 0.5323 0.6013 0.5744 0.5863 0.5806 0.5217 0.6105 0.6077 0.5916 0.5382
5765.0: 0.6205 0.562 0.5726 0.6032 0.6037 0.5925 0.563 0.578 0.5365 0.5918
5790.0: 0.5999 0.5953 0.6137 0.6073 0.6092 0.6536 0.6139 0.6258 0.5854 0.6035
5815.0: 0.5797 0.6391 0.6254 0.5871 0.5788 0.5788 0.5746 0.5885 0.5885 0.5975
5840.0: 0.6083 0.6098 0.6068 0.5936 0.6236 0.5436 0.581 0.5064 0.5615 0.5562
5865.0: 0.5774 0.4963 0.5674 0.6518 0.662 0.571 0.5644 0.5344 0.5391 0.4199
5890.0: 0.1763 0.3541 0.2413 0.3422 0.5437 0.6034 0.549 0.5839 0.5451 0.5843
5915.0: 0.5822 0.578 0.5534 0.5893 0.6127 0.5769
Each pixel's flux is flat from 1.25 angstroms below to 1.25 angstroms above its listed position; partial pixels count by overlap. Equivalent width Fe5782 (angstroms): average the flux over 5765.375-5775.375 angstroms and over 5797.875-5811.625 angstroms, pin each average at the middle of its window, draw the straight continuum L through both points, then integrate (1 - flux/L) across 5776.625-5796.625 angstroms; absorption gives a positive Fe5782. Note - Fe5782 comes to 0.56 angstroms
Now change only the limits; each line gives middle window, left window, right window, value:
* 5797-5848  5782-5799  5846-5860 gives -2.0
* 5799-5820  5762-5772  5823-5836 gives -1.2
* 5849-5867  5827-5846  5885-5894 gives -2.5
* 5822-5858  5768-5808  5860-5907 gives -2.8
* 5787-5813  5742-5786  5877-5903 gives -3.4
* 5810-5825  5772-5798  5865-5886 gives -0.5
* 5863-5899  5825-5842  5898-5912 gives 5.5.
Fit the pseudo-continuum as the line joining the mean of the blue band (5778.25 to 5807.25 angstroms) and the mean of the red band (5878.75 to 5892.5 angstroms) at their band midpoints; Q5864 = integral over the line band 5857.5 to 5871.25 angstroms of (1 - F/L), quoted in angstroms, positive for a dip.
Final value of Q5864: -2.1 angstroms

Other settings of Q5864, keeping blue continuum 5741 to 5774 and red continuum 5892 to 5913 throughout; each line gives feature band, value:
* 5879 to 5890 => 0.48 angstroms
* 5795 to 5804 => -1.11 angstroms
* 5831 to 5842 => -1.41 angstroms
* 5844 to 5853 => -1.30 angstroms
